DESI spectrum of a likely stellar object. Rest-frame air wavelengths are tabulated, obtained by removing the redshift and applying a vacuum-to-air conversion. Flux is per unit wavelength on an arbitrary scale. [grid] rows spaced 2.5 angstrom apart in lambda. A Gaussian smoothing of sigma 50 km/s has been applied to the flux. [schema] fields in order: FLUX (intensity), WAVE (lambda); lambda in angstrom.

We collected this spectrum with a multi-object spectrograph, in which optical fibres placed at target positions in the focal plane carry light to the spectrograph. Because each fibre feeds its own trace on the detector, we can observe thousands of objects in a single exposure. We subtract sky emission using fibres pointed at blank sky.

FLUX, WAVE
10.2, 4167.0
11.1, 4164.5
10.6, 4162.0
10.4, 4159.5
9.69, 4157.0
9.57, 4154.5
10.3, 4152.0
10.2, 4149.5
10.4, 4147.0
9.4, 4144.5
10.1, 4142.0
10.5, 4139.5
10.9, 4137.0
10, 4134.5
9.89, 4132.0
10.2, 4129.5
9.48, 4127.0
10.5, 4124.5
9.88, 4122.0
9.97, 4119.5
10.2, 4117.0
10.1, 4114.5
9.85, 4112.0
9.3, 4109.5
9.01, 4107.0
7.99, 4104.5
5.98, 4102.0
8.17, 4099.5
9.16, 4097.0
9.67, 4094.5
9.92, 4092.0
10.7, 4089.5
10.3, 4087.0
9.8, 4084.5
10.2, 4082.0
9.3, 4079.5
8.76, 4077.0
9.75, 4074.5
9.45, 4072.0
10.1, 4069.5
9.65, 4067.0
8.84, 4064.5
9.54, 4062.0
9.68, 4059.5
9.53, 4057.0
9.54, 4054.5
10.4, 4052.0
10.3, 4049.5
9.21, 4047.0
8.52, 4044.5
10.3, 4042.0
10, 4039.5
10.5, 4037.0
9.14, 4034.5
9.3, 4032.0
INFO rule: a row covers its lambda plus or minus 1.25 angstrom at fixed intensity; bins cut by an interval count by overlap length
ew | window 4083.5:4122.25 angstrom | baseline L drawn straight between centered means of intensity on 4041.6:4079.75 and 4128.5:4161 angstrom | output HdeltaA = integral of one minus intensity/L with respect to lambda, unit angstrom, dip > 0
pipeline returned 1.9 angstrom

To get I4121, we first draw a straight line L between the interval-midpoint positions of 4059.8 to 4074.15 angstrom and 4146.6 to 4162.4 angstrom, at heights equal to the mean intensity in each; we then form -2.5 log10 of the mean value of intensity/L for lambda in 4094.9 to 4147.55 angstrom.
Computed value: 0.04 mag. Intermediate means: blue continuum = 9.54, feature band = 9.56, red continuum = 10.1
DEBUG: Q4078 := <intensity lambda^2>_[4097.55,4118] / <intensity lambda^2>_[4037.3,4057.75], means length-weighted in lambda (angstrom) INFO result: 0.93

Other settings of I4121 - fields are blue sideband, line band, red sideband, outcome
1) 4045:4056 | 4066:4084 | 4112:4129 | 0.03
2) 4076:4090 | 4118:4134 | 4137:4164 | 0.01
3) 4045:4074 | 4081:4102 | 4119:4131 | 0.03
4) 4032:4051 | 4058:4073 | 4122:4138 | 0.03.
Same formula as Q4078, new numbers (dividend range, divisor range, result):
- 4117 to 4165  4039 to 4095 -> 1.08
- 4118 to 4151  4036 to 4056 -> 1.07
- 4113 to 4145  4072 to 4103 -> 1.10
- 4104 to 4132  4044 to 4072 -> 1.04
